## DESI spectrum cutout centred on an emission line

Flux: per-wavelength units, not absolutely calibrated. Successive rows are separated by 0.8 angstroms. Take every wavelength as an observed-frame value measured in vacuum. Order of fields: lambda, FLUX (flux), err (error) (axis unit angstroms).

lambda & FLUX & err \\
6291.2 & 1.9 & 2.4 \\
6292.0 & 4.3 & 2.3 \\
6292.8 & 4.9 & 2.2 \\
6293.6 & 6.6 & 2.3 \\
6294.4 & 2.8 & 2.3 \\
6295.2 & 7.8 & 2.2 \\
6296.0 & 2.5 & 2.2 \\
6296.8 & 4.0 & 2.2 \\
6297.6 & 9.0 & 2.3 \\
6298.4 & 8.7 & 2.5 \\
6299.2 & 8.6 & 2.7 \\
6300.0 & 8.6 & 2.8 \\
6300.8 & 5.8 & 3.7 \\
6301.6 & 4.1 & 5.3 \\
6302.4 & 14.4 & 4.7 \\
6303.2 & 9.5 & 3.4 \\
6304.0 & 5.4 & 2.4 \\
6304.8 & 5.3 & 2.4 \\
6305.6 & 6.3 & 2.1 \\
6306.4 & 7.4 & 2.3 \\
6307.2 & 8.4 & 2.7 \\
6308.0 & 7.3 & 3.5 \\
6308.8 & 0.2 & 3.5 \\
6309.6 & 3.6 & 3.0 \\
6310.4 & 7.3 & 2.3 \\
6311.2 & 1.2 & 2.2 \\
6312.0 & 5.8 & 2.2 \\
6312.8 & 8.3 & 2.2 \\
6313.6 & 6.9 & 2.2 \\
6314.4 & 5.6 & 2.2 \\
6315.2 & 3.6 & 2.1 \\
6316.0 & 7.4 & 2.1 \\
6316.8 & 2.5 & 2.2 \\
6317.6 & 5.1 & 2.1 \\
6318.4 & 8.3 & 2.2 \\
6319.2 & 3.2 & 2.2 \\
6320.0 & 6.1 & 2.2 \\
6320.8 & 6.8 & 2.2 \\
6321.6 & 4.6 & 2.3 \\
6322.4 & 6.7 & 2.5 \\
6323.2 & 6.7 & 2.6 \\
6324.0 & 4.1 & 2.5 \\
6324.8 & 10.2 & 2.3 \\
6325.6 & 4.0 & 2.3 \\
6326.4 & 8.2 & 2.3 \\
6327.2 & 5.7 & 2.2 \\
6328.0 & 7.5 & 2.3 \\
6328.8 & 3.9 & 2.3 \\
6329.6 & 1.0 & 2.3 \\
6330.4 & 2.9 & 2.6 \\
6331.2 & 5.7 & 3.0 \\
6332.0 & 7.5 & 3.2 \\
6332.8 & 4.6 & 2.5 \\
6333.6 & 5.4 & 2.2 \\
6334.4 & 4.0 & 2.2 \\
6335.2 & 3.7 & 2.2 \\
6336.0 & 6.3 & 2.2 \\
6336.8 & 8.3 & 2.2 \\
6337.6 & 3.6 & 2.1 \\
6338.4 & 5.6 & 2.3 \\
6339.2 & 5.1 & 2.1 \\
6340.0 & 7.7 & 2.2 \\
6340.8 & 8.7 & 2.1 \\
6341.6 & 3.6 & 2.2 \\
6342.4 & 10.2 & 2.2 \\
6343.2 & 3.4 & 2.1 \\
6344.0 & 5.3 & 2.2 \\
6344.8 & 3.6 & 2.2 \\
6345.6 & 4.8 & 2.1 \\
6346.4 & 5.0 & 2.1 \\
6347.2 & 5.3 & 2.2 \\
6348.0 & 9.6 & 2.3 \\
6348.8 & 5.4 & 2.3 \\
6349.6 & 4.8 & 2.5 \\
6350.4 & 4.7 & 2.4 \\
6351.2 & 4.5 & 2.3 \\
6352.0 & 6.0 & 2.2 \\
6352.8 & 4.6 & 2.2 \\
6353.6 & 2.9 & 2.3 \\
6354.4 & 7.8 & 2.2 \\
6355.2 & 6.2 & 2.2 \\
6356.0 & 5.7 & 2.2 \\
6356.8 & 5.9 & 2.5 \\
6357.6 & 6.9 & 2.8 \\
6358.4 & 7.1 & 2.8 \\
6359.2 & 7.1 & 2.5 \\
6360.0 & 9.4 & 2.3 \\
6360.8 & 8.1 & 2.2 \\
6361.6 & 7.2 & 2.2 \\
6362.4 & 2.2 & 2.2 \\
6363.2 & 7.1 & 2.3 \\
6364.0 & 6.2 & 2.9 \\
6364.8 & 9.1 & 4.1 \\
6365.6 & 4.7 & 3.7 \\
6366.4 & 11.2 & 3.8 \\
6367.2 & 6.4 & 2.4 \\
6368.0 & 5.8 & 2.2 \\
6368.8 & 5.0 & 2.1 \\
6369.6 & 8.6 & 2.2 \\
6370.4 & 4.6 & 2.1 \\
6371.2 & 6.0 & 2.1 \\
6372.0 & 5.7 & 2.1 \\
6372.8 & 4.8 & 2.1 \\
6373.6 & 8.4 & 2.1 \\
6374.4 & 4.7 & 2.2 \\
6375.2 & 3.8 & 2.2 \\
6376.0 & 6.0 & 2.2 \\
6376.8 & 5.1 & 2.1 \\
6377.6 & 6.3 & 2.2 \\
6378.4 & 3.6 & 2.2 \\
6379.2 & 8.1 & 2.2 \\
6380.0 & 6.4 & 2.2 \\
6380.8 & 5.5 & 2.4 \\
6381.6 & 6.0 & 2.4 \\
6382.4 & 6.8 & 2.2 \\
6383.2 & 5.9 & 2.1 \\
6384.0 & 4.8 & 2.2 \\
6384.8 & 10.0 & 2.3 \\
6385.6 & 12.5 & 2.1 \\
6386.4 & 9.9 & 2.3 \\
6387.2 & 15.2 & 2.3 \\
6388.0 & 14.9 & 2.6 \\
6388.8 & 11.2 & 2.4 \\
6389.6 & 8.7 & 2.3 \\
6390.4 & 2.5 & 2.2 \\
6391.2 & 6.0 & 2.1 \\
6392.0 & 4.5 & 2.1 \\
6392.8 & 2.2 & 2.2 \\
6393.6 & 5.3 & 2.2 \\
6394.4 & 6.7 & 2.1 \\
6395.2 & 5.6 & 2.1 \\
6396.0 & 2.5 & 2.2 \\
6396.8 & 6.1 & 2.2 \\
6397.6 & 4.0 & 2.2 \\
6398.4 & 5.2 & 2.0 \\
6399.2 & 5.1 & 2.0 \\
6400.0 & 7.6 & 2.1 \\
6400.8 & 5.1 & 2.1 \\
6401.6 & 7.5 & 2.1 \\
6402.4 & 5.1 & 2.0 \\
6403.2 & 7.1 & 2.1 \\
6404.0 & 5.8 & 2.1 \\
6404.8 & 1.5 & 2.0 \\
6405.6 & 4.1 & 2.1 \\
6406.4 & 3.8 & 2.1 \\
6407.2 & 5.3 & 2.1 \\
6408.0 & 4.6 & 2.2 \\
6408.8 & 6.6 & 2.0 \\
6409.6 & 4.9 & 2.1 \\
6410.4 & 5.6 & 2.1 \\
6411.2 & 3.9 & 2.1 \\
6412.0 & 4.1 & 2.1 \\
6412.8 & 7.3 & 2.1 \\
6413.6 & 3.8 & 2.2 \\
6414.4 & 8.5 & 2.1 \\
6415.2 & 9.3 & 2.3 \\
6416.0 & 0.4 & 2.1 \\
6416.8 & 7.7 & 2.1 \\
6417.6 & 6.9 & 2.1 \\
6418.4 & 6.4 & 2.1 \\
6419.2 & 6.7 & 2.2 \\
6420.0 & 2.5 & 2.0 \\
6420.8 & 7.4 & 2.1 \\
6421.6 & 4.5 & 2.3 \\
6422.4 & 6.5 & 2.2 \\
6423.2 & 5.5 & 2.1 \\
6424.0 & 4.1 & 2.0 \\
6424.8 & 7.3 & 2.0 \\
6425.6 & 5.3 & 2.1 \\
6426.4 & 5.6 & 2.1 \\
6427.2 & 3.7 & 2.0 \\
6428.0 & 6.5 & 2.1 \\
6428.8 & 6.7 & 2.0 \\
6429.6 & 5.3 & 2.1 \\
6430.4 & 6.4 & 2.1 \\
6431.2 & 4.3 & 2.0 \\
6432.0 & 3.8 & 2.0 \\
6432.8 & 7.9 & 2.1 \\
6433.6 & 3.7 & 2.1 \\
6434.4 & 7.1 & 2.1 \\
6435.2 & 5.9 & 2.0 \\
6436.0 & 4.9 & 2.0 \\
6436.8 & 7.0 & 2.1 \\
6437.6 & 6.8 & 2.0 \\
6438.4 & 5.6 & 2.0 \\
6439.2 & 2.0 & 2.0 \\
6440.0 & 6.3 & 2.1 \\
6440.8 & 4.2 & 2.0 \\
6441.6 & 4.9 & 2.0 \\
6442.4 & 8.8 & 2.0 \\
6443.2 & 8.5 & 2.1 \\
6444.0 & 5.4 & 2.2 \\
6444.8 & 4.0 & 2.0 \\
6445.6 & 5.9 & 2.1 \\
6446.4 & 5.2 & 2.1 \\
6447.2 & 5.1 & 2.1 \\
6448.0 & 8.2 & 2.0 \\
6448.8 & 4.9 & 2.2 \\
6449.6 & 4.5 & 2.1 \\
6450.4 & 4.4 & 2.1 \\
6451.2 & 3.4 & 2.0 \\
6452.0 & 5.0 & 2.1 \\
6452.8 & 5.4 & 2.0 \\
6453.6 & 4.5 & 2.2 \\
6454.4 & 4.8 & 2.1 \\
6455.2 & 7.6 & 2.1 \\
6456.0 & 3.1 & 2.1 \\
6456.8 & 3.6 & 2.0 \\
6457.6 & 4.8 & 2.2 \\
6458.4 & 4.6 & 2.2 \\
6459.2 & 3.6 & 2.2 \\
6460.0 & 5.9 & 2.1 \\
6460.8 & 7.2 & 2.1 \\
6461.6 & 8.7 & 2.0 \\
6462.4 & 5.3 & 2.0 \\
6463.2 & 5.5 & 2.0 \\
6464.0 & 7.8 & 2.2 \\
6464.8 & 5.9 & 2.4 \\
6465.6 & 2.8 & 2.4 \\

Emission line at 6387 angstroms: H-beta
